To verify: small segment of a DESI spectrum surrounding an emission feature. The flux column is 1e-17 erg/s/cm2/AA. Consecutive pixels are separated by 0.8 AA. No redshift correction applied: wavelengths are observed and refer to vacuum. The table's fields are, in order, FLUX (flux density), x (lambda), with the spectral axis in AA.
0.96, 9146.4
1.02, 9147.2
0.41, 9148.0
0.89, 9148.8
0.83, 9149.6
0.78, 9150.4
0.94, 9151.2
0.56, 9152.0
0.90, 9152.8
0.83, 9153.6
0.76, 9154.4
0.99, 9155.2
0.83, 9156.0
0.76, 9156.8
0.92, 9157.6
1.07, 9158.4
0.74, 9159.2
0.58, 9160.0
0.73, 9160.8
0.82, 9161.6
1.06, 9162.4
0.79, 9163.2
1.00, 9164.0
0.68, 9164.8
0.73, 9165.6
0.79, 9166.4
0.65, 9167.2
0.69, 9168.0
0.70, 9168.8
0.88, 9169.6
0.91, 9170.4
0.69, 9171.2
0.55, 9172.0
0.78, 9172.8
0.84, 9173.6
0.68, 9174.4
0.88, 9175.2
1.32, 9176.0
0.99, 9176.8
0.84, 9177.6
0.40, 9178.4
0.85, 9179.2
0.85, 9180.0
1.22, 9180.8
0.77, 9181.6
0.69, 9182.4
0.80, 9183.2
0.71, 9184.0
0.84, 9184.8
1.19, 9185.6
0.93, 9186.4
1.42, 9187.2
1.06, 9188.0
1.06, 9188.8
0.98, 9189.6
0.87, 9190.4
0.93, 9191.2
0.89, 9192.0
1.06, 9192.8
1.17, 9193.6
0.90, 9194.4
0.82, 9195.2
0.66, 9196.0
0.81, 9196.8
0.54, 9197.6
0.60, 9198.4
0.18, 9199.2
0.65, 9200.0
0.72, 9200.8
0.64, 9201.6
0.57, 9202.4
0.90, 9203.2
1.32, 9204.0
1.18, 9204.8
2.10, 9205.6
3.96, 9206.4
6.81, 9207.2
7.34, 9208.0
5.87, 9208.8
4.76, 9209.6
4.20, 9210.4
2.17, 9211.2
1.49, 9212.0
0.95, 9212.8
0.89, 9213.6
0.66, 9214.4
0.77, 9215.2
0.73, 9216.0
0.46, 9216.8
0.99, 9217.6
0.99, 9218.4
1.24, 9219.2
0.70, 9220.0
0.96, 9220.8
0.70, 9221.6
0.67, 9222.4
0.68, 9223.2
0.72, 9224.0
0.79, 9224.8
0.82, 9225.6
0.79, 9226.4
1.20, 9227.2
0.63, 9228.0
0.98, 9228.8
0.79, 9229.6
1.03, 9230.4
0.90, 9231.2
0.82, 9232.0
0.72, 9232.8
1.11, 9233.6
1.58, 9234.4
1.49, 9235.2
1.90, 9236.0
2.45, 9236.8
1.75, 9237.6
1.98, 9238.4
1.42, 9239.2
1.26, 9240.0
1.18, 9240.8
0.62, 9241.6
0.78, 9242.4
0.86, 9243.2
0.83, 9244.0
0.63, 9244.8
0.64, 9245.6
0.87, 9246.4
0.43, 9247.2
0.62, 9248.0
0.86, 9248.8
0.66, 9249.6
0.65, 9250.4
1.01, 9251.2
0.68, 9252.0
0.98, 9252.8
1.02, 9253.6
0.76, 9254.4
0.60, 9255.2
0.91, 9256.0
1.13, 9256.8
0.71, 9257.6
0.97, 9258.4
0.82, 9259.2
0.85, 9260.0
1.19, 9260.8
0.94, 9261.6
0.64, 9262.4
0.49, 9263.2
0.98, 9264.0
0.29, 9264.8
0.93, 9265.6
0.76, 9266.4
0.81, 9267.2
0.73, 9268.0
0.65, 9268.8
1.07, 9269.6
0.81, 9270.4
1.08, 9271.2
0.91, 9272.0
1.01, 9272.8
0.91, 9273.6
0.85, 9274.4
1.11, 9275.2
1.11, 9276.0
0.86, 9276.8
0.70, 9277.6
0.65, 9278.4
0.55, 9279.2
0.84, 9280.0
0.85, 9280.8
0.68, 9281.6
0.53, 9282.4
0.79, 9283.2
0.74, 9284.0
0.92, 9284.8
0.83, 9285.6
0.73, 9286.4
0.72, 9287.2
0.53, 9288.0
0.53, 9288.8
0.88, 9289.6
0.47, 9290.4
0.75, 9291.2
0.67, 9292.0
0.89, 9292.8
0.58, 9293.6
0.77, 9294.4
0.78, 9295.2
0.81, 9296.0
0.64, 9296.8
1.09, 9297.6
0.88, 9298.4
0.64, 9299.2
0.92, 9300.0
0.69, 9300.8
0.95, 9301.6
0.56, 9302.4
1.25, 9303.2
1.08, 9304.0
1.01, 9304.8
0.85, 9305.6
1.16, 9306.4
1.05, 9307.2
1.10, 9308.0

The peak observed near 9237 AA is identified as [N II]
